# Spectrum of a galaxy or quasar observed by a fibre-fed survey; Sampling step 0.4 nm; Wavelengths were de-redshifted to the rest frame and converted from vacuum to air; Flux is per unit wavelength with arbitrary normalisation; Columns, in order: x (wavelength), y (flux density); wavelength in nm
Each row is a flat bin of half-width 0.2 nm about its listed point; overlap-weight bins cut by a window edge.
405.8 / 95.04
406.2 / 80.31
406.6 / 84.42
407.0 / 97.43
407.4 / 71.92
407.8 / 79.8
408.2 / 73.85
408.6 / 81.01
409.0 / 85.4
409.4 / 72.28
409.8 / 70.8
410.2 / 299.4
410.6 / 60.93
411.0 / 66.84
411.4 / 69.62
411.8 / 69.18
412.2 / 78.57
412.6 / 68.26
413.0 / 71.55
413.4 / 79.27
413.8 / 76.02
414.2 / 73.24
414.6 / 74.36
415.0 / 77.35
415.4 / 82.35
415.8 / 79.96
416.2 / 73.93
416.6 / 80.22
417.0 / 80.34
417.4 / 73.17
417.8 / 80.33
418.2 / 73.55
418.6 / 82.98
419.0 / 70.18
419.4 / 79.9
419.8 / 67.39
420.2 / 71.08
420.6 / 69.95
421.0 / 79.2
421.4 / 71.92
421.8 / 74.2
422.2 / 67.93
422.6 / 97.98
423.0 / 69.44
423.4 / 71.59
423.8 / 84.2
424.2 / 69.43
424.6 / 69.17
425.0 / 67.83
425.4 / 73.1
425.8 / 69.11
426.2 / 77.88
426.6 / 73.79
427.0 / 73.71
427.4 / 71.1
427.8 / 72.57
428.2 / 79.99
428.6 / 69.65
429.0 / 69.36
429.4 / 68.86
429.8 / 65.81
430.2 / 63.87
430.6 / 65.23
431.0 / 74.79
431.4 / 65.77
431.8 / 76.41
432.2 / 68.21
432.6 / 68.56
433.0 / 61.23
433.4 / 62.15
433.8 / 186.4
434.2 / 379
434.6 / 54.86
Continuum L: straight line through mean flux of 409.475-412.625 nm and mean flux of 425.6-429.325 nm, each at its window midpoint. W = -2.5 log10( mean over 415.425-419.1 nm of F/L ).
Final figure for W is 0.15 mag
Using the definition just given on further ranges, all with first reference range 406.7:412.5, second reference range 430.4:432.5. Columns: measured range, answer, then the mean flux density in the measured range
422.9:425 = 0.07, 72.5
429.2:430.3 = 0.08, 66.4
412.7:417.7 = 0.12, 76.7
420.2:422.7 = 0.05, 75.6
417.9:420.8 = 0.11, 73.8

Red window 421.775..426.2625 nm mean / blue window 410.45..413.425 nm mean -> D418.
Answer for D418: 1.06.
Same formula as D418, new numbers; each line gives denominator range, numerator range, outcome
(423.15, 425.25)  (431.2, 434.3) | 1.56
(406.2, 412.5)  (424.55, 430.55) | 0.79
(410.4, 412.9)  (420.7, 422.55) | 1.09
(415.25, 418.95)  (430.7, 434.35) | 1.42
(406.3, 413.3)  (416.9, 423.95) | 0.86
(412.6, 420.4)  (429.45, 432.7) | 0.90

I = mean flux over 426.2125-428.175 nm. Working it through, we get 73.9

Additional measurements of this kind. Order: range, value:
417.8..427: 74.3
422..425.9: 74.1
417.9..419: 77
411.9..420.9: 75.6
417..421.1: 74.9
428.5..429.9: 68.5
